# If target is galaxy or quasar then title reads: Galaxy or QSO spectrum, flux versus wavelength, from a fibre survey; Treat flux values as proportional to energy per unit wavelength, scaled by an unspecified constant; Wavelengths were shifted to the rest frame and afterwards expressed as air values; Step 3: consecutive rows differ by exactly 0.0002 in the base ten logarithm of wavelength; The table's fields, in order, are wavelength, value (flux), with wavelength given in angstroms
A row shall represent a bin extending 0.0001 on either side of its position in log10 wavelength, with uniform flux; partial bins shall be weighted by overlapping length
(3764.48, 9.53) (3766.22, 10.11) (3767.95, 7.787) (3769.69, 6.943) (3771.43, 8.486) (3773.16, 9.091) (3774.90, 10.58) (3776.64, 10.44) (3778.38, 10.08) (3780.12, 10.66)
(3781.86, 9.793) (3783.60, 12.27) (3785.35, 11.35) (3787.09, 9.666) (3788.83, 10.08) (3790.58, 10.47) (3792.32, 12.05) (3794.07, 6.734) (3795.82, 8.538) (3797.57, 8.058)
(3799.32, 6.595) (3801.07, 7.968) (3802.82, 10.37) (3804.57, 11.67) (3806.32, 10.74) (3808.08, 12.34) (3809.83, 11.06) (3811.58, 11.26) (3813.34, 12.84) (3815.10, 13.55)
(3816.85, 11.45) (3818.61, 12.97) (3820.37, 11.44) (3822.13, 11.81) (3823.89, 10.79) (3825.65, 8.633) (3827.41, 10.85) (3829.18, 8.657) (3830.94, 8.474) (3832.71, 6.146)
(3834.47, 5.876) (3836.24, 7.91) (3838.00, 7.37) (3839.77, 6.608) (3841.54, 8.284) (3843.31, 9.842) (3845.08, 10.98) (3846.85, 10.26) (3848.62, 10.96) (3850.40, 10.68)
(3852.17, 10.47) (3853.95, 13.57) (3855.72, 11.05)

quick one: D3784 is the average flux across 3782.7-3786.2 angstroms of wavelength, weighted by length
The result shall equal 11.8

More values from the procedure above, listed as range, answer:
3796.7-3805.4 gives 8.92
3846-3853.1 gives 10.6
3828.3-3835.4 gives 7.29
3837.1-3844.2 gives 8.03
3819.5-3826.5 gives 10.7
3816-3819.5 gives 12.2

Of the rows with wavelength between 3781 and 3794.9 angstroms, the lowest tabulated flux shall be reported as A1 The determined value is 6.734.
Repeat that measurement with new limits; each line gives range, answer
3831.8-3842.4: 5.876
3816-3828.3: 8.633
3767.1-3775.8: 6.943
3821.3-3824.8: 10.79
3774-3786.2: 9.793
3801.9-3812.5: 10.37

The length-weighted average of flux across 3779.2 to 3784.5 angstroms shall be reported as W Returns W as 10.9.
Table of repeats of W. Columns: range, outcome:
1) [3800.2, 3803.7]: 9.18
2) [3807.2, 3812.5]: 11.6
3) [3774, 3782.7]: 10.3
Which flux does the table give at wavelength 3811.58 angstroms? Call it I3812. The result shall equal 11.26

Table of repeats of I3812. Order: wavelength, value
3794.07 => 6.734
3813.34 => 12.84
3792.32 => 12.05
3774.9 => 10.58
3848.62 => 10.96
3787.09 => 9.666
